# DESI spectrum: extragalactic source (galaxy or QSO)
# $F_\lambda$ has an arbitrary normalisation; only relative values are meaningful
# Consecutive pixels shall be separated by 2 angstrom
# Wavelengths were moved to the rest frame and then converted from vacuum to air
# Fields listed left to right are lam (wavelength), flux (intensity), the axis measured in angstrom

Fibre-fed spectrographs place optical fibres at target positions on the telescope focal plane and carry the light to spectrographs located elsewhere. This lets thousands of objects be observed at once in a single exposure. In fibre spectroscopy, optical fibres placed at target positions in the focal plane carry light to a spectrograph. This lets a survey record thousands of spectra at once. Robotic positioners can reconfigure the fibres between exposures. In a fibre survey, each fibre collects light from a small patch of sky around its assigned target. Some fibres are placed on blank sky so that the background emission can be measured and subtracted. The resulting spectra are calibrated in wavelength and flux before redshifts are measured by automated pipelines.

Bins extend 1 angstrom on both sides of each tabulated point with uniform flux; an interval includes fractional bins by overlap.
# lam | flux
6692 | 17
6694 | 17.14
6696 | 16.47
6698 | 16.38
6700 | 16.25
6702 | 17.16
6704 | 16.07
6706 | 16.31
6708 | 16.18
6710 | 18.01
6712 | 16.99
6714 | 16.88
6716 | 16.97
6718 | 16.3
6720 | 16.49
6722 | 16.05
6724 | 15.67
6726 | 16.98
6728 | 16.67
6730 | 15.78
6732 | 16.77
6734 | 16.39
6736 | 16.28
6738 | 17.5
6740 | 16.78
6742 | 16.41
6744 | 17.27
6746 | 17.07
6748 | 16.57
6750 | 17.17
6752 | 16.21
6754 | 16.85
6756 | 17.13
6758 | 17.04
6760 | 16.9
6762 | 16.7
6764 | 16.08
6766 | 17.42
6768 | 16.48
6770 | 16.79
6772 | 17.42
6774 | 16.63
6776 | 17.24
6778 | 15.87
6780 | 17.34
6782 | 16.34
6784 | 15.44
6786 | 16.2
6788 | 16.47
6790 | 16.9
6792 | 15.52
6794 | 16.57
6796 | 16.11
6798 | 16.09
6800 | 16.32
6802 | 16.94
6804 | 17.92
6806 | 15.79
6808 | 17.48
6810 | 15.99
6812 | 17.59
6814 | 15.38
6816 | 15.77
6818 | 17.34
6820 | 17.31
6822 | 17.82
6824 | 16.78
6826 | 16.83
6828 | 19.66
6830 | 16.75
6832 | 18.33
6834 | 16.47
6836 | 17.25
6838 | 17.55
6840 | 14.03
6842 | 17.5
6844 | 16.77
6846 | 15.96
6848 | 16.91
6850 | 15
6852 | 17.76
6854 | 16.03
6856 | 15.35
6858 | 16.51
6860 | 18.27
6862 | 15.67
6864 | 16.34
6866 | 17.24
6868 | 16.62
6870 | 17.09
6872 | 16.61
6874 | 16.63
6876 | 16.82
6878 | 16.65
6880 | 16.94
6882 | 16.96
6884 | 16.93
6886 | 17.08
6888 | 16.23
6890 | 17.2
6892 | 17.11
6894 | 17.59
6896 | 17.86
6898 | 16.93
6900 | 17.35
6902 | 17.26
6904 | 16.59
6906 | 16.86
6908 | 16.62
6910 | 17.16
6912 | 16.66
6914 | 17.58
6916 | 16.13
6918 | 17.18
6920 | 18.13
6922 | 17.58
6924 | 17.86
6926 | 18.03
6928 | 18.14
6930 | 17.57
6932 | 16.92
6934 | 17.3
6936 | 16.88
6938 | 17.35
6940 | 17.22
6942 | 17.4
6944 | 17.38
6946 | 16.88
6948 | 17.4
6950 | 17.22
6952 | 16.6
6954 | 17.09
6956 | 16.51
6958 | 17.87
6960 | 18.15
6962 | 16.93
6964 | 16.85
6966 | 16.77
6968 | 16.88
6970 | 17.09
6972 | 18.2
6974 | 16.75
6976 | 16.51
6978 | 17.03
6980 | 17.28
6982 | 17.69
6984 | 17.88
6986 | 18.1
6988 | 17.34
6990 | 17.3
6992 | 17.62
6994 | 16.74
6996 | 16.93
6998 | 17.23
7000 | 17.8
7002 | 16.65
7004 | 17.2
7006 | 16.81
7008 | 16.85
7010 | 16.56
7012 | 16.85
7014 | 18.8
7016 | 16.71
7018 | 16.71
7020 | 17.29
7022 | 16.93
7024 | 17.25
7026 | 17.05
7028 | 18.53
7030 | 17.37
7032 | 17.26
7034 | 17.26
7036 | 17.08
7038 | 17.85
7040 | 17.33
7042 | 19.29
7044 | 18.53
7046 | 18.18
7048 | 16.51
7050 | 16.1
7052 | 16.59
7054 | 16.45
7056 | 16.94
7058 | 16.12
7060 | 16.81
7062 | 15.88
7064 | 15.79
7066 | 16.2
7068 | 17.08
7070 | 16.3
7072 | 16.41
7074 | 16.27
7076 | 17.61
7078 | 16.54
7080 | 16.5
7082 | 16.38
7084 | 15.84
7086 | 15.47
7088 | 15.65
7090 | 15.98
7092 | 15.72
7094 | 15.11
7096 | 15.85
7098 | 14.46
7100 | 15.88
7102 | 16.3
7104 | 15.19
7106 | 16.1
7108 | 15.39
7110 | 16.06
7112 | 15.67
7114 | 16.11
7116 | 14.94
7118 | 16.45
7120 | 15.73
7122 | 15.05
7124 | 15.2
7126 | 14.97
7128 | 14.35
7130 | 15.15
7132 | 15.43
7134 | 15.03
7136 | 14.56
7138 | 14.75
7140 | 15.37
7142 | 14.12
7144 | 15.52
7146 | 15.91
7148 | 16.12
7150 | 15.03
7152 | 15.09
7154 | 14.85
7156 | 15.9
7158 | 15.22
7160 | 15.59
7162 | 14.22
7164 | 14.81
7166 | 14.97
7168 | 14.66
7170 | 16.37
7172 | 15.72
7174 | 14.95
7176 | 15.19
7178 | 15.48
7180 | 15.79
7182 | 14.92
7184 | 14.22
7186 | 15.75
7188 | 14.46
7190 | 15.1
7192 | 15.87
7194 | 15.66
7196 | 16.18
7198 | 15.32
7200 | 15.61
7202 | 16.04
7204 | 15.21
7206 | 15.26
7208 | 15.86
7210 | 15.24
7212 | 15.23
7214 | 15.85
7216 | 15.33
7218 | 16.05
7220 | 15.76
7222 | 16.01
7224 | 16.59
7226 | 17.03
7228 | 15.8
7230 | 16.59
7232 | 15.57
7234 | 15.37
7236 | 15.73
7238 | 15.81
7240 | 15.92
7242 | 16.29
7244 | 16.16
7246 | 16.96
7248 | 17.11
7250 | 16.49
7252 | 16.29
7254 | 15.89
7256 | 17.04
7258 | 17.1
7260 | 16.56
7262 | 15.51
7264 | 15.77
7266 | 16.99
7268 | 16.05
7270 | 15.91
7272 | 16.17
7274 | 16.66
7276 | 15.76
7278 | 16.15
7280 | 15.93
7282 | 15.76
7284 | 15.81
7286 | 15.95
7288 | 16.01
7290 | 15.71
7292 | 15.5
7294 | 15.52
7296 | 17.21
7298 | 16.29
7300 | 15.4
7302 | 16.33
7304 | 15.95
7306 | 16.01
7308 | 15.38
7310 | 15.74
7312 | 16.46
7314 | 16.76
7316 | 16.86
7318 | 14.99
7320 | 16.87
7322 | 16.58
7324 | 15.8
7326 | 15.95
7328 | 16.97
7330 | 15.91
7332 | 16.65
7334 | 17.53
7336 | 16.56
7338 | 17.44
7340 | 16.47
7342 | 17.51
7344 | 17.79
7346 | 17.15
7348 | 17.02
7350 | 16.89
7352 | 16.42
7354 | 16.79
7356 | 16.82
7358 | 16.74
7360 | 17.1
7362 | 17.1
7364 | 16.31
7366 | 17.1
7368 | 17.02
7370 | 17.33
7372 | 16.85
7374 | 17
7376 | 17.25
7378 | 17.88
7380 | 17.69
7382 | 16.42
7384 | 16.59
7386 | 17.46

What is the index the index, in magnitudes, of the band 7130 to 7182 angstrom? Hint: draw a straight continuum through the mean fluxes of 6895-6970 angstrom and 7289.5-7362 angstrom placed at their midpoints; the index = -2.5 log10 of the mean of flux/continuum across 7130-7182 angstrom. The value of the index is 0.11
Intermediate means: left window 17.2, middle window 15.2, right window 16.5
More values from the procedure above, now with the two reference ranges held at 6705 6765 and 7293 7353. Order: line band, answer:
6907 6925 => -0.04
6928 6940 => -0.04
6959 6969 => -0.03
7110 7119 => 0.05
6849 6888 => 0.00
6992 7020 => -0.03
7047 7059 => 0.01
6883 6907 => -0.03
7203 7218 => 0.07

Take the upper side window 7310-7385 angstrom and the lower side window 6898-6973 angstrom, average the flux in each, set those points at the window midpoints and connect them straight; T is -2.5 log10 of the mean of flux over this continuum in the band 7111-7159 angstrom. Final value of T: 0.118 mag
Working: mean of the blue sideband 17.2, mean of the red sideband 16.8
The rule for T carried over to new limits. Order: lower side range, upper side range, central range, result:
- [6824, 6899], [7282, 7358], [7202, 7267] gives 0.03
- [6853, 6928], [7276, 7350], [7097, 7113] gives 0.07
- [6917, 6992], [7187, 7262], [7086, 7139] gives 0.07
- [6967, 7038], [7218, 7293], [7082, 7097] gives 0.08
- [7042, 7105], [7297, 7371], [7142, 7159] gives 0.07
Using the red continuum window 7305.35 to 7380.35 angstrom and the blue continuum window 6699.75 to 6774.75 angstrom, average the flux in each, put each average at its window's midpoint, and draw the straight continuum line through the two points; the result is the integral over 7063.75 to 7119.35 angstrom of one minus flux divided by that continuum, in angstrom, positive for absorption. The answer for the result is 2.5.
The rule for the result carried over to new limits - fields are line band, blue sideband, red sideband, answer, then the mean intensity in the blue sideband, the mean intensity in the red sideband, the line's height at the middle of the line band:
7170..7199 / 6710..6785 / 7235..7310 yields 1.54 angstrom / 16.7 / 16.1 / 16.2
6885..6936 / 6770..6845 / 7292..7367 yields -1.59 angstrom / 16.7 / 16.5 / 16.7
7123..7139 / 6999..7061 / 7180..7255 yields 1.48 angstrom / 17.2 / 15.8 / 16.5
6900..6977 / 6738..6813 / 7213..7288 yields -3.24 angstrom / 16.7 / 16.2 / 16.5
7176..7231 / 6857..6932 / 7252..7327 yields 2.35 angstrom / 17.1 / 16.1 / 16.3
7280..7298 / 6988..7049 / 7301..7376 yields 0.87 angstrom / 17.3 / 16.7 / 16.8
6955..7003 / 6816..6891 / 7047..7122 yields -2.48 angstrom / 16.8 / 16.1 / 16.4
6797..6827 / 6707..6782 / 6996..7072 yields 0.10 angstrom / 16.7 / 17.1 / 16.8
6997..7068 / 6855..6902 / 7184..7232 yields -3.40 angstrom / 16.9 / 15.7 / 16.3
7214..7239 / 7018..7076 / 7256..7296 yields 0.51 angstrom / 17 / 16.1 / 16.3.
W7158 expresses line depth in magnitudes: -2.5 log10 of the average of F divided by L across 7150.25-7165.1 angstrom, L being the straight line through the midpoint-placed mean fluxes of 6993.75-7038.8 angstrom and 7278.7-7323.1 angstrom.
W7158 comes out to 0.11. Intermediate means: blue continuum 17.2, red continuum 16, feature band 15.1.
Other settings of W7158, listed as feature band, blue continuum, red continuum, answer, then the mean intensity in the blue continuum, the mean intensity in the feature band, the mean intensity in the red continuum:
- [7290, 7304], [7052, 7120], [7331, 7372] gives 0.05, 16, 16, 17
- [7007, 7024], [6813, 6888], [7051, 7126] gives -0.06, 16.8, 17.1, 16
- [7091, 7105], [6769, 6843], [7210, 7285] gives 0.06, 16.7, 15.5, 16.1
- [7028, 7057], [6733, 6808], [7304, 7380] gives -0.04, 16.7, 17.4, 16.7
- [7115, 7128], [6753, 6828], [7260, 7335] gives 0.07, 16.7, 15.3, 16.1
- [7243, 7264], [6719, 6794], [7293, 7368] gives 0.01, 16.6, 16.5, 16.6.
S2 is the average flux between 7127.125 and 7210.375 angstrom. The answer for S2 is 15.3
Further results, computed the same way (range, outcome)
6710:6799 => 16.6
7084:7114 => 15.7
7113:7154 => 15.2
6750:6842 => 16.7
